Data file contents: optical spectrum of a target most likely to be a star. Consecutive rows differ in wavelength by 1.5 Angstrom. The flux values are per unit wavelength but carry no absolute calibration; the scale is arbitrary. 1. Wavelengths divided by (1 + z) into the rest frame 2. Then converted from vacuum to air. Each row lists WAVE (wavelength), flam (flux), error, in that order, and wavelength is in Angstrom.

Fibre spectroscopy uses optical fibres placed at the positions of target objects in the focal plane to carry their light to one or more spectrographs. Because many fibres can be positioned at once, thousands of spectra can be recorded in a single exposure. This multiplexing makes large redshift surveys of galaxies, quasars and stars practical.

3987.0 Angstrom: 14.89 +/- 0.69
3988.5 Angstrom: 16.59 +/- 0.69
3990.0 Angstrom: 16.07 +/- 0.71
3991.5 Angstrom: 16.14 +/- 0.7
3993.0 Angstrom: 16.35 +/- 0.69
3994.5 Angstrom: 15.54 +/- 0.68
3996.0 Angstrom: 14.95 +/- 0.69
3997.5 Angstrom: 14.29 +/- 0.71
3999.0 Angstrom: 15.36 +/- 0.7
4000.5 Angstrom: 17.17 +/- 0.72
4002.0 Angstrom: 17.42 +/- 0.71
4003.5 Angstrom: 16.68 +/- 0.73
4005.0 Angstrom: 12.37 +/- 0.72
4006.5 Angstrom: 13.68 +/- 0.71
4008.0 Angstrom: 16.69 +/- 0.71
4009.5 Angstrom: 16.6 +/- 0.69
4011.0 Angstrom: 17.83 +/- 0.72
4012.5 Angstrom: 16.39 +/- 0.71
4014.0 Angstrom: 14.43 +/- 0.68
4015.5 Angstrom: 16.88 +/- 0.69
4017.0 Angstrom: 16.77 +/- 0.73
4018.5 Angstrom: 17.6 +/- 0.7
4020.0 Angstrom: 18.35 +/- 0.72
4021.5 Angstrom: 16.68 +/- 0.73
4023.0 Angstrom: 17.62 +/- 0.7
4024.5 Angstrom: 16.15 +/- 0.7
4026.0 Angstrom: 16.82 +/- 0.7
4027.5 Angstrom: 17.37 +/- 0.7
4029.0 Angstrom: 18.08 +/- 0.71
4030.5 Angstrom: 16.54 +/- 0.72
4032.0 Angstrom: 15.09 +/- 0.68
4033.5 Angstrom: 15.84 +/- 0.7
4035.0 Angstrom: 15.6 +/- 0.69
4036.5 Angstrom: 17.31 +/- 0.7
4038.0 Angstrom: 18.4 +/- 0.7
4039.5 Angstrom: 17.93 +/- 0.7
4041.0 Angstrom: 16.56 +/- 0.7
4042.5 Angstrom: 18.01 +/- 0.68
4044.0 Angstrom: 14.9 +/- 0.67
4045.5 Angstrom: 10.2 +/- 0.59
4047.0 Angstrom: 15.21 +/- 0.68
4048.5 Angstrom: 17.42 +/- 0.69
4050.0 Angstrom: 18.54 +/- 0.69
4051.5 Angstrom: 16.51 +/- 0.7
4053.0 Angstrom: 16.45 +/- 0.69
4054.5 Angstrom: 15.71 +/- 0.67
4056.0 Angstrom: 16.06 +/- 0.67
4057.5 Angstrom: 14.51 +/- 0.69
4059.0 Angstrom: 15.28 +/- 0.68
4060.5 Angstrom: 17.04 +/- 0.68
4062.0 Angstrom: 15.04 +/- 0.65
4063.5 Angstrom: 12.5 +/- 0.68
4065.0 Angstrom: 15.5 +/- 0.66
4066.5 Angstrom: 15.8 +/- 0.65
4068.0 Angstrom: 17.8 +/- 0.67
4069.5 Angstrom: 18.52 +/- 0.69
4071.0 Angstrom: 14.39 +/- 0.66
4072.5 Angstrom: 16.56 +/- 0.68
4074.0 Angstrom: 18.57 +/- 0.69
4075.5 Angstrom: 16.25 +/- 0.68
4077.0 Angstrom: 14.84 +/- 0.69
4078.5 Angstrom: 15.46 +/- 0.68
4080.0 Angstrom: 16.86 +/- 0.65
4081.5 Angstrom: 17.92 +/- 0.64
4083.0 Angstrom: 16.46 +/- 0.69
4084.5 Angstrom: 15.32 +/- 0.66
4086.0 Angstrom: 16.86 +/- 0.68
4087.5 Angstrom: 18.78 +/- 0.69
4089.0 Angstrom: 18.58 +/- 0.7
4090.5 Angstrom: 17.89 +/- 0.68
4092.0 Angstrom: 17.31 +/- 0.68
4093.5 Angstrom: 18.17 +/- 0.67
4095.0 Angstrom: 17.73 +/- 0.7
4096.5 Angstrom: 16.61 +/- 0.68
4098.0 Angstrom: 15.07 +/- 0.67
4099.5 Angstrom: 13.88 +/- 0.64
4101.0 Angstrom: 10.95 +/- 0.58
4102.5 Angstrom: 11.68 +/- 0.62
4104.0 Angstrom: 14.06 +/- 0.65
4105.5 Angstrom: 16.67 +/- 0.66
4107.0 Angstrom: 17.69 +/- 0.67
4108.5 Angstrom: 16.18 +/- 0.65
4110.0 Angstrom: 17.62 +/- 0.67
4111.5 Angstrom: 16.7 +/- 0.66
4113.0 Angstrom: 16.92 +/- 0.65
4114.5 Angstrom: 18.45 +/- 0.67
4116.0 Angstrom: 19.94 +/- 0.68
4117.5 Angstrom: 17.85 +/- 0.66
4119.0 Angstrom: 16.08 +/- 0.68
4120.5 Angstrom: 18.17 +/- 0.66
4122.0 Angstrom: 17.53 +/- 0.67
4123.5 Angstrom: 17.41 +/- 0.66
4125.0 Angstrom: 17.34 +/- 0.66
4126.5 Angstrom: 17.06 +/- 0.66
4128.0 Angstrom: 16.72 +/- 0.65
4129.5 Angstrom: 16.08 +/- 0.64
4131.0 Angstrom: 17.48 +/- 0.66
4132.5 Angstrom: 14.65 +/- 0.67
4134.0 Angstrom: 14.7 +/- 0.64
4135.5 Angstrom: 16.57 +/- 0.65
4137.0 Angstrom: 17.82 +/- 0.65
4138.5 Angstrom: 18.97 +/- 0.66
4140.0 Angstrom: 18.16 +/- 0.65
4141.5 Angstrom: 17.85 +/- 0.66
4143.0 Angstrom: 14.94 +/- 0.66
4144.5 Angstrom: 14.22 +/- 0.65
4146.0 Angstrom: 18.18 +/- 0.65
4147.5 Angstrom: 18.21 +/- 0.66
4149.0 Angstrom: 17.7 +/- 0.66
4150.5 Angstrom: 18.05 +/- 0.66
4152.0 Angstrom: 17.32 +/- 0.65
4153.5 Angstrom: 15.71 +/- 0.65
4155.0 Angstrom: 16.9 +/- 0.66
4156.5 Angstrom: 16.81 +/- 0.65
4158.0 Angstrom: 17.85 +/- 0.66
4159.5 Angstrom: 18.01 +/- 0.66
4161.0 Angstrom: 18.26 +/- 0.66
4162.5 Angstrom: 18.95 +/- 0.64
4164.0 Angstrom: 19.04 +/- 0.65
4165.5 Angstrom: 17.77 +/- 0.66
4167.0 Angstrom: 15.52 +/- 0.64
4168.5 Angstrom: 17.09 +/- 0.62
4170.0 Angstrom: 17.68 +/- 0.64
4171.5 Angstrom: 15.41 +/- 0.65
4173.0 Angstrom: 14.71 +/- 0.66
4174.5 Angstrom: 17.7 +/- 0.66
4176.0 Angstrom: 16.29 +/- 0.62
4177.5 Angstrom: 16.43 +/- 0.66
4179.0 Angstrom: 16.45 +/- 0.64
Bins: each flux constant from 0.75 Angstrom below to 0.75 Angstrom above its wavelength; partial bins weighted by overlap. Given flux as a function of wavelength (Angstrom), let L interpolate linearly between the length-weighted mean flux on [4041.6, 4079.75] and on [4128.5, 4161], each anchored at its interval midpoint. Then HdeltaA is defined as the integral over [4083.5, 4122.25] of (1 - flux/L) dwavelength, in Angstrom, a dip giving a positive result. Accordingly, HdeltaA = -0.4 Angstrom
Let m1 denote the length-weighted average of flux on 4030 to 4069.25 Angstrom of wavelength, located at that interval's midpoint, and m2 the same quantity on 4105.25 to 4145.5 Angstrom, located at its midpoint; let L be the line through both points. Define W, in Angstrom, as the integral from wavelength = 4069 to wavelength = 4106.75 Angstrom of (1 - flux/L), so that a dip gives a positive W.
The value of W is 0.70 Angstrom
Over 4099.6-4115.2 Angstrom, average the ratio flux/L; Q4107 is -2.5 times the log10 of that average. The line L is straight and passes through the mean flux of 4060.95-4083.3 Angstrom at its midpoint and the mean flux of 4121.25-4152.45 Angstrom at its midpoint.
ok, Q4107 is 0.07 mag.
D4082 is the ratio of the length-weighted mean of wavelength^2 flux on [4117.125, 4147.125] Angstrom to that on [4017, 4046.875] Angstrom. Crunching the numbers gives 1.07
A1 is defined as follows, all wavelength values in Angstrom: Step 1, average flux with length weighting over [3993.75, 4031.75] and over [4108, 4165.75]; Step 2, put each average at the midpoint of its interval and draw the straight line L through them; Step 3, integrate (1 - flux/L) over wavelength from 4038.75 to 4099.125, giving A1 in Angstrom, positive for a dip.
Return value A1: 1.4 Angstrom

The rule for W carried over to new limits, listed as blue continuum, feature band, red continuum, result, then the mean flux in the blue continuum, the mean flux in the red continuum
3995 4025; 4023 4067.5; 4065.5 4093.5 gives 1.18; 16.2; 16.9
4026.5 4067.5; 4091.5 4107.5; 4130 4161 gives 1.16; 16.1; 17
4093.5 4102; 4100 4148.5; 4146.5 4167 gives -1.26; 15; 17.7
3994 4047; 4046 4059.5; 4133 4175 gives 0.28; 16.2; 17.1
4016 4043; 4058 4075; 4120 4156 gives 0.94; 17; 17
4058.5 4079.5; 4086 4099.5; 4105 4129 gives -0.49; 16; 17.4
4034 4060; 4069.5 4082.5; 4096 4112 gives -0.70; 16.2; 15.1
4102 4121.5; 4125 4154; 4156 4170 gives 0.72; 16.8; 17.7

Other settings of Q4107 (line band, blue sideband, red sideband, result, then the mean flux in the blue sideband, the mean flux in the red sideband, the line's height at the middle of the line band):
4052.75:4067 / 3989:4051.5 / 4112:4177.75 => 0.08 mag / 16.3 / 17.2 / 16.6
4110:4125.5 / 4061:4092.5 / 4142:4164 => -0.04 mag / 16.5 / 17.3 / 16.9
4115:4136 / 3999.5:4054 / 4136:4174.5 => 0.00 mag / 16.4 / 17.2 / 17.1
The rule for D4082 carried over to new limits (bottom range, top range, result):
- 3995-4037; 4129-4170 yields 1.12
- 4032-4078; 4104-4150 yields 1.10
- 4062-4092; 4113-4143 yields 1.07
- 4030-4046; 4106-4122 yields 1.13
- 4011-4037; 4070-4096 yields 1.04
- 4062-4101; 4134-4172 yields 1.09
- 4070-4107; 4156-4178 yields 1.10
